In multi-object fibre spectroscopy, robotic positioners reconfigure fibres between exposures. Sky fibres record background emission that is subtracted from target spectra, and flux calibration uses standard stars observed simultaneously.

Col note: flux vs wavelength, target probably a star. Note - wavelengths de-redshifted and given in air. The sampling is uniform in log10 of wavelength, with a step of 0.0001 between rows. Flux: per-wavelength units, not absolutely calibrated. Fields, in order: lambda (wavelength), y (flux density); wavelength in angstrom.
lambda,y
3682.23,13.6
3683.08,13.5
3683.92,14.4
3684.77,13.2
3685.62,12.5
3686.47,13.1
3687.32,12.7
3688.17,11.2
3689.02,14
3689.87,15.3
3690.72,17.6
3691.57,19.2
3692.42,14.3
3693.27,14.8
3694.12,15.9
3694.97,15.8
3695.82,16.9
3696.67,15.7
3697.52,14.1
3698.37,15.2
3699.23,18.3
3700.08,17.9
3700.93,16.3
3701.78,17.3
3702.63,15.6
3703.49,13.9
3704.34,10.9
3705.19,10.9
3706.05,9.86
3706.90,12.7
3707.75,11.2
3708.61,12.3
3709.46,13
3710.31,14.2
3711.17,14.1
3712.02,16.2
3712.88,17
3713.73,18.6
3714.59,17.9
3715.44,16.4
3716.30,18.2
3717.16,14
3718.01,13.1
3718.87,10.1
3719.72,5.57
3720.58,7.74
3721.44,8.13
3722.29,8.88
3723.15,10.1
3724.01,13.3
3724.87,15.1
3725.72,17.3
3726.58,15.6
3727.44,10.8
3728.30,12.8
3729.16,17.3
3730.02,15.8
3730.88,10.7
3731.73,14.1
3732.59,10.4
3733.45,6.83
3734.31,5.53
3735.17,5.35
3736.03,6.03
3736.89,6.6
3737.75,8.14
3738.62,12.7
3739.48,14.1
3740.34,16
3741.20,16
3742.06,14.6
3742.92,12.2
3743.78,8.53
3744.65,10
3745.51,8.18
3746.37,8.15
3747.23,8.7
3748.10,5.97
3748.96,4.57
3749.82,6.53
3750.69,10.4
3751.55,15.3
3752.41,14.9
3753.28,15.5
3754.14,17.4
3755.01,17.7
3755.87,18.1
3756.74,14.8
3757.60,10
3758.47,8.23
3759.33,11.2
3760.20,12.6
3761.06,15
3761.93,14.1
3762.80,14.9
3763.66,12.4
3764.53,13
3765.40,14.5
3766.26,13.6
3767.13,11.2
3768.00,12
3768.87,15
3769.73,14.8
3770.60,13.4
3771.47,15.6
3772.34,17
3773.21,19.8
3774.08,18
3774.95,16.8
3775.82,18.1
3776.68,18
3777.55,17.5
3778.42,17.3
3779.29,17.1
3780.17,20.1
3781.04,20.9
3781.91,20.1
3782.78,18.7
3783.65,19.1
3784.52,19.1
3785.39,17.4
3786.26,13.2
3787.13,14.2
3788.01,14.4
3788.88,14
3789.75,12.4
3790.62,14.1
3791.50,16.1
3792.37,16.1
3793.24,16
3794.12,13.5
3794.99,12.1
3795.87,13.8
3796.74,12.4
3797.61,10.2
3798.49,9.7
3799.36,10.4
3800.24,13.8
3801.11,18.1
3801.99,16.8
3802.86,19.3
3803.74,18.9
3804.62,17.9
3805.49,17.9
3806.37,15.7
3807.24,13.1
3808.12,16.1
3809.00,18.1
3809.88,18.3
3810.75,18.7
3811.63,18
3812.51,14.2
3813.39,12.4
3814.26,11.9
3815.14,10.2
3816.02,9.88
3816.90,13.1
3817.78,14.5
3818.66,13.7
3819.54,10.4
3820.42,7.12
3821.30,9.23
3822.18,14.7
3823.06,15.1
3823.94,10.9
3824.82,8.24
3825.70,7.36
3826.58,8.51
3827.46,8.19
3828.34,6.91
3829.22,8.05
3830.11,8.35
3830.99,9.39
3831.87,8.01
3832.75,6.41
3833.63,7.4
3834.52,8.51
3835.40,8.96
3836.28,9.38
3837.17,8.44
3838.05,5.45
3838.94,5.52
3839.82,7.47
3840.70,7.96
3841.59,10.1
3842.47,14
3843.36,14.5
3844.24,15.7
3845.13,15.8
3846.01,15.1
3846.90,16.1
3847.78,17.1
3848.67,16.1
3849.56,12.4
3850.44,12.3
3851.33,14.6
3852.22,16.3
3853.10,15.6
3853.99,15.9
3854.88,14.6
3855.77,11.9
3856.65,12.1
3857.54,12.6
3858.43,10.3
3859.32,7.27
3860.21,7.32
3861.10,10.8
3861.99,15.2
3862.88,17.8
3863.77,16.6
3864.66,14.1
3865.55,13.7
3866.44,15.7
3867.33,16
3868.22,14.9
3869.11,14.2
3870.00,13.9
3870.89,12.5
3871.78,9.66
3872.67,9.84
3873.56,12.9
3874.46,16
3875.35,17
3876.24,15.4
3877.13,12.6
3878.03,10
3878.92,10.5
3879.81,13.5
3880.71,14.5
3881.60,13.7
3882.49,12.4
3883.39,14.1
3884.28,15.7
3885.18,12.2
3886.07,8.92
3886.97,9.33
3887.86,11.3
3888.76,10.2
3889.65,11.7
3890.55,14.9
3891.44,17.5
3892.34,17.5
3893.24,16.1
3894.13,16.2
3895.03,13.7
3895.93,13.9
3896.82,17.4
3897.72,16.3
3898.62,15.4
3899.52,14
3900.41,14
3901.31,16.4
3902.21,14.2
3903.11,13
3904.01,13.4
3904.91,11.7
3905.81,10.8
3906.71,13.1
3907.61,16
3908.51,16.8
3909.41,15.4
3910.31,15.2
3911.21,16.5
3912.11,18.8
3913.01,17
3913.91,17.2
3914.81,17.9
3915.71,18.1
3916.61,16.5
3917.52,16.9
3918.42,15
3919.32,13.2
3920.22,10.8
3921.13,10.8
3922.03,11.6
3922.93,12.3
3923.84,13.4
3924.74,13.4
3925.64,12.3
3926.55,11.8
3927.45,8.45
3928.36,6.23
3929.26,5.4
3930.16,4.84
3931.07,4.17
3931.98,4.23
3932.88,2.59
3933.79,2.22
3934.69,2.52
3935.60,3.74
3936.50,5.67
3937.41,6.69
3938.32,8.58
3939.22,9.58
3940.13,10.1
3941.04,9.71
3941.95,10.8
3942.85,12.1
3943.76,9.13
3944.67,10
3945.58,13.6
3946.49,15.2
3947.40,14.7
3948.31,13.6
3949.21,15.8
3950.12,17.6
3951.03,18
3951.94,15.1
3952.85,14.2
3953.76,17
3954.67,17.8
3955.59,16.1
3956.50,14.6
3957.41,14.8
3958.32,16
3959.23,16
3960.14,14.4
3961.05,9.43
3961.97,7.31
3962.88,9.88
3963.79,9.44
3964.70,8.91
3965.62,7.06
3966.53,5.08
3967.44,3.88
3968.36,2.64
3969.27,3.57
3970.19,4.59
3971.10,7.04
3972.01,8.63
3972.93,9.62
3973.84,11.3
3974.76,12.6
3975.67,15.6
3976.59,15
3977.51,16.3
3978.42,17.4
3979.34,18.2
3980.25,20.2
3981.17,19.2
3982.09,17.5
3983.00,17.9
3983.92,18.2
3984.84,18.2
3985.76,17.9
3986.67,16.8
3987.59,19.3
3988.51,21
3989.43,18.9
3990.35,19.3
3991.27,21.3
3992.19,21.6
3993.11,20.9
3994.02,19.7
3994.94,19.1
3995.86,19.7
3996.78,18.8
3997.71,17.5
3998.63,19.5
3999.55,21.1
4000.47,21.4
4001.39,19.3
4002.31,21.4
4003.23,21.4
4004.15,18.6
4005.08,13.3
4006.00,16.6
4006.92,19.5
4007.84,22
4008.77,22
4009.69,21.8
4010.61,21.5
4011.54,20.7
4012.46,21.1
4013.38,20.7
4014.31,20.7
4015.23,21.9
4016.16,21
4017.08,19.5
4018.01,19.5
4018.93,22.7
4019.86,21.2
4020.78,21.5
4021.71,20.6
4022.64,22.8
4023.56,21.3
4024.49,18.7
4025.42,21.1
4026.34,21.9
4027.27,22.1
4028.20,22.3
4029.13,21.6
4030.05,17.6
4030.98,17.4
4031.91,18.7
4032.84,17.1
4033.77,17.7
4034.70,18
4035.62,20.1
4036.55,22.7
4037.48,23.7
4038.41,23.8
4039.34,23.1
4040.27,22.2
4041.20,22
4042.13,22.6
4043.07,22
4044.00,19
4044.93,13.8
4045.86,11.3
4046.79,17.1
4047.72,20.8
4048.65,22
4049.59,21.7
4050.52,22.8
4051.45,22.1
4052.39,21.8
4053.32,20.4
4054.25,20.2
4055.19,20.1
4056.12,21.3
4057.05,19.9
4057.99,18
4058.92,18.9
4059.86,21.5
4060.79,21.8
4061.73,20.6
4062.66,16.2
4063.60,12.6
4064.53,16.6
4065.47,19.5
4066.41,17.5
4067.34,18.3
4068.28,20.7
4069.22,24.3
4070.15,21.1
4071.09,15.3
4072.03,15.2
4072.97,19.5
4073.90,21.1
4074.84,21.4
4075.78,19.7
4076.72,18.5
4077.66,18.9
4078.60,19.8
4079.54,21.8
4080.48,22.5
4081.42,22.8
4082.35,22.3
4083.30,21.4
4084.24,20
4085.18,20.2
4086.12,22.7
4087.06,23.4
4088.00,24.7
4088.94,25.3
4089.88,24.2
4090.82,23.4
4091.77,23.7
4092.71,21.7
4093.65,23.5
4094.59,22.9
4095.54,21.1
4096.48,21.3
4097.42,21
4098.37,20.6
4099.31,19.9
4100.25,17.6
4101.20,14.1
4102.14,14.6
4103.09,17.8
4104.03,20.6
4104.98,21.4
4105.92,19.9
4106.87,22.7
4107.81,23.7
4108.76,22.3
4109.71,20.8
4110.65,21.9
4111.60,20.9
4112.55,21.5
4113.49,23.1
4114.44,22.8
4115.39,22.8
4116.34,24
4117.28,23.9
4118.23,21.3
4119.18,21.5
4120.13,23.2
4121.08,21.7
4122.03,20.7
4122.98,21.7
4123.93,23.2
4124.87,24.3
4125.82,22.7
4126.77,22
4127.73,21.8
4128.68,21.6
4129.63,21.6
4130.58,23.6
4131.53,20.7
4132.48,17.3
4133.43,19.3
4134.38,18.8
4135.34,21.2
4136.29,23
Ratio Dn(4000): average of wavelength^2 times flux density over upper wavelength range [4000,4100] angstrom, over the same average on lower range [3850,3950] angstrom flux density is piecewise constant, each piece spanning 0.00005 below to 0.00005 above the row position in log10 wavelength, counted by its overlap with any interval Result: 1.7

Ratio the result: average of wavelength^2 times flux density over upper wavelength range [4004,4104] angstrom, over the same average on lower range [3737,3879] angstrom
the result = 1.74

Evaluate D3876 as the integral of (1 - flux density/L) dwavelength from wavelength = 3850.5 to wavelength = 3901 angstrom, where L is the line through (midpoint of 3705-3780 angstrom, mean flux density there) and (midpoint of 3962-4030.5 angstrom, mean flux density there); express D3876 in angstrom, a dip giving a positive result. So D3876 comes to 5.5 angstrom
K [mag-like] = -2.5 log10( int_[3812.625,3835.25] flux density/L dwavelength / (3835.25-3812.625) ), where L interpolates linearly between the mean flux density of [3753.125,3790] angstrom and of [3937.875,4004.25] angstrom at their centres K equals 0.47 mag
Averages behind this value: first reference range 15.6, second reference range 14.7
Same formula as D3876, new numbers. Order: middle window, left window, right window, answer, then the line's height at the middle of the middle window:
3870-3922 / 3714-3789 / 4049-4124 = 7.8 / 16.6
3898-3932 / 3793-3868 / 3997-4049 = 5.8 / 15.9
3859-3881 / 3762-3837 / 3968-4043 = 3.2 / 15.5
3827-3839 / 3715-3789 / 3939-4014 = 5.3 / 14.1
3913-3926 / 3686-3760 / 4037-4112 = 2.1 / 17.1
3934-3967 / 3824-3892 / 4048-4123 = 8.5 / 15.6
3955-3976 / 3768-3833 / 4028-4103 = 9.4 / 18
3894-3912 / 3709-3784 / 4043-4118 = 2.2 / 16.7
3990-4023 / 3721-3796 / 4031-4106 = -2.4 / 18.9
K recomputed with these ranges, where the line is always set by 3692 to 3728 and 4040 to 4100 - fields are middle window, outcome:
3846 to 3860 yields 0.21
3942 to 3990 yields 0.34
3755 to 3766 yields 0.11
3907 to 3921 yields 0.11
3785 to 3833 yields 0.20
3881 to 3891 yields 0.36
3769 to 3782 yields -0.16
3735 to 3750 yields 0.44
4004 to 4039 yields -0.05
